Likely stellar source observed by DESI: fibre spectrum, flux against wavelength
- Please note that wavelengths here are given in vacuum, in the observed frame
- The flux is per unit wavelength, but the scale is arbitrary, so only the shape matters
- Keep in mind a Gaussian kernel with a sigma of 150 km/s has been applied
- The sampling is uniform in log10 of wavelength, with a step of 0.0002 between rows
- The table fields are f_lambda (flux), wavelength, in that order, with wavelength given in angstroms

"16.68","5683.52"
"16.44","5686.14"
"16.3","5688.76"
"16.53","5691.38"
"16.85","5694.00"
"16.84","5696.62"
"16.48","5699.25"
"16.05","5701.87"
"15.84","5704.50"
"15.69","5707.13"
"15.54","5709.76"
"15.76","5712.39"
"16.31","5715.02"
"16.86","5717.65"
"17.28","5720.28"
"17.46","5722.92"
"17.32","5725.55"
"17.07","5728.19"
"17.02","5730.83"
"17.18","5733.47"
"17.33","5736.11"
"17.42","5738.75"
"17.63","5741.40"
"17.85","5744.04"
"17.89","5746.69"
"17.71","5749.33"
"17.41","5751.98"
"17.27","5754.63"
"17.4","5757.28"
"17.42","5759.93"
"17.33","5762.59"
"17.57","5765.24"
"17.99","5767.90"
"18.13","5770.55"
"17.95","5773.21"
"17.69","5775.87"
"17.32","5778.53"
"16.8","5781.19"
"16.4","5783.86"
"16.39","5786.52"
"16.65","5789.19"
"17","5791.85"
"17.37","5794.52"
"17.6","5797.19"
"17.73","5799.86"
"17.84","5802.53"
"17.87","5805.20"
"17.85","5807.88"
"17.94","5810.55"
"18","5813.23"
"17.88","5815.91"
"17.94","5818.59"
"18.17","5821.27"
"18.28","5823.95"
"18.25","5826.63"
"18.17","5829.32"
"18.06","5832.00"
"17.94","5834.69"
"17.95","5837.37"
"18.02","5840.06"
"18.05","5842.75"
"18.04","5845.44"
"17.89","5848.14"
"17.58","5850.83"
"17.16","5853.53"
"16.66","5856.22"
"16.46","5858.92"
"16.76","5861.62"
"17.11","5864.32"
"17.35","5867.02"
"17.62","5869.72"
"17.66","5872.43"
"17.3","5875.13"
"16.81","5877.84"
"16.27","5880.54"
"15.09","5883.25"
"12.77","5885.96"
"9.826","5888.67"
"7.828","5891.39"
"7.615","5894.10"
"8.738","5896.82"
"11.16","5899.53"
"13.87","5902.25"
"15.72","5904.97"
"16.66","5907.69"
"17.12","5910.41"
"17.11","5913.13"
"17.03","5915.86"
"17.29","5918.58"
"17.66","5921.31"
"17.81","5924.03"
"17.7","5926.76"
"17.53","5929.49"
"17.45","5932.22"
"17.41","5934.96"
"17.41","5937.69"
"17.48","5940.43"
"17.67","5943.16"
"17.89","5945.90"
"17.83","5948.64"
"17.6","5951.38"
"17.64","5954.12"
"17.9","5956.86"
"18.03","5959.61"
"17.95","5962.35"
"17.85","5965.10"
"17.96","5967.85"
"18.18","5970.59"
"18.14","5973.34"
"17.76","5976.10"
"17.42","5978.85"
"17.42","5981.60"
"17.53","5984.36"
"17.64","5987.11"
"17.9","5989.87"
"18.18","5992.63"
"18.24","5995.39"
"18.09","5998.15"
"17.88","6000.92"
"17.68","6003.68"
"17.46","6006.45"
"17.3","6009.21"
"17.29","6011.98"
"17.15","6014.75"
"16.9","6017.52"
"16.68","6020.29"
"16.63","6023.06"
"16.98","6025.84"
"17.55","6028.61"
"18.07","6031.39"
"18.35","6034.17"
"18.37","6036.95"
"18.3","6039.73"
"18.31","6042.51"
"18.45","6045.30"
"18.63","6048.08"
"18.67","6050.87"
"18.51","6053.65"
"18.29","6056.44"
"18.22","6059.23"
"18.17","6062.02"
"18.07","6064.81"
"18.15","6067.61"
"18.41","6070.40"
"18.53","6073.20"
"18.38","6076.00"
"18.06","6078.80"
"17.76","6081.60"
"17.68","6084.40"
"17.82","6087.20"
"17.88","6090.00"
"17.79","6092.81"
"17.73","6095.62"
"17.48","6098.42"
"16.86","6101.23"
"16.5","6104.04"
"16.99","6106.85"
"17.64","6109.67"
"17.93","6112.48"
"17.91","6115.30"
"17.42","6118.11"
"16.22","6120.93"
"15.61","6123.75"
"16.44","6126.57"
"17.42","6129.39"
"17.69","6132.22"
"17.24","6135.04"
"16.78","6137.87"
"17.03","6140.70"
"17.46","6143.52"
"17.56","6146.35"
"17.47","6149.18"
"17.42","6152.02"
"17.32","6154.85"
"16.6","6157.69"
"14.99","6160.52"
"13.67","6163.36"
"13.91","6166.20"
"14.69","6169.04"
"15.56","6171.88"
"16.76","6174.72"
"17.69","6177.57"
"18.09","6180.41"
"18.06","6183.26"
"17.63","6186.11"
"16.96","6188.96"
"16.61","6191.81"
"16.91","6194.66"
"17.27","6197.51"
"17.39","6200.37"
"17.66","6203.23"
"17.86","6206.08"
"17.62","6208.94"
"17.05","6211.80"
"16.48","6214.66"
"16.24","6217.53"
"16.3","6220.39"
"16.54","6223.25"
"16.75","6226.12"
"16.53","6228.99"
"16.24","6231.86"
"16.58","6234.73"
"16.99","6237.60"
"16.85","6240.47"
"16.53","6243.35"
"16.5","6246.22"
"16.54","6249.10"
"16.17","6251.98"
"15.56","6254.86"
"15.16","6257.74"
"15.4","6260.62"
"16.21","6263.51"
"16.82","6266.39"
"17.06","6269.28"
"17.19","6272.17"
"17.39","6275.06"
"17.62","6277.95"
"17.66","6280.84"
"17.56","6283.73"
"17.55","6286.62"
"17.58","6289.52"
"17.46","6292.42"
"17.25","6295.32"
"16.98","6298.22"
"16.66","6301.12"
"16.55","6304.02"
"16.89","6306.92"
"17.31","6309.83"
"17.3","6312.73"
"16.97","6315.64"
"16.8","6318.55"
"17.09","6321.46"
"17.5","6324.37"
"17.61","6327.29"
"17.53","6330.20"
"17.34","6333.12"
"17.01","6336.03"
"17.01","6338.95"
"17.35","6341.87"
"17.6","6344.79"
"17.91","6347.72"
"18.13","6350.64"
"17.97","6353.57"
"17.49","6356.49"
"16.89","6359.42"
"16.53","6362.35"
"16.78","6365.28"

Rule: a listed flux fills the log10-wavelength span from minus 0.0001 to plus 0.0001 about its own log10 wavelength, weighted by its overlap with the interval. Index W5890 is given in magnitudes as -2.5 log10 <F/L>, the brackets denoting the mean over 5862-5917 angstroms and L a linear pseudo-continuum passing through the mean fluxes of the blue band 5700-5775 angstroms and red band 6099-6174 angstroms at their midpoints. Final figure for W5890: 0.16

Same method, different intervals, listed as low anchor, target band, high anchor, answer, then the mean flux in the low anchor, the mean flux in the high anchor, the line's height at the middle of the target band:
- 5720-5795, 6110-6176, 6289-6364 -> 0.04 mag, 17.4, 17.3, 17.3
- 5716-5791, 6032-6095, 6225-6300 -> -0.07 mag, 17.3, 16.8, 17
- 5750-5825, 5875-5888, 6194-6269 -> 0.14 mag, 17.5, 16.6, 17.3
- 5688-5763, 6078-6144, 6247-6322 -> -0.03 mag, 16.9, 16.9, 16.9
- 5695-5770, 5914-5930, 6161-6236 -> -0.04 mag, 17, 16.6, 16.9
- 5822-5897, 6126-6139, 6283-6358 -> -0.02 mag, 16.1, 17.3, 16.8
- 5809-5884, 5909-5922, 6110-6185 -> 0.01 mag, 17.5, 16.7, 17.4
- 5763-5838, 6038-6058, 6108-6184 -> -0.09 mag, 17.7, 16.7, 17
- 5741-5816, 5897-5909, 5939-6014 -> 0.27 mag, 17.5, 17.8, 17.7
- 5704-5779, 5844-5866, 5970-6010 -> 0.02 mag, 17.2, 17.8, 17.5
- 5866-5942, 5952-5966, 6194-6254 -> -0.14 mag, 15.4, 16.8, 15.6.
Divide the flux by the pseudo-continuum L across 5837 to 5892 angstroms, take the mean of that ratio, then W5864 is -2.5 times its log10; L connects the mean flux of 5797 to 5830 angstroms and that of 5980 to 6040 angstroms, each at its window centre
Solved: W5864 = 0.10 mag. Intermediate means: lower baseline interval 18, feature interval 16.3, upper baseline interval 17.6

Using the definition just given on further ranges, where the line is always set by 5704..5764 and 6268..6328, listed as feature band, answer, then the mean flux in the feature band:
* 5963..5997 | -0.04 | 17.9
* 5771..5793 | 0.00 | 17.1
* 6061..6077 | -0.07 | 18.3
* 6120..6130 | 0.05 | 16.4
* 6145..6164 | 0.04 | 16.5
